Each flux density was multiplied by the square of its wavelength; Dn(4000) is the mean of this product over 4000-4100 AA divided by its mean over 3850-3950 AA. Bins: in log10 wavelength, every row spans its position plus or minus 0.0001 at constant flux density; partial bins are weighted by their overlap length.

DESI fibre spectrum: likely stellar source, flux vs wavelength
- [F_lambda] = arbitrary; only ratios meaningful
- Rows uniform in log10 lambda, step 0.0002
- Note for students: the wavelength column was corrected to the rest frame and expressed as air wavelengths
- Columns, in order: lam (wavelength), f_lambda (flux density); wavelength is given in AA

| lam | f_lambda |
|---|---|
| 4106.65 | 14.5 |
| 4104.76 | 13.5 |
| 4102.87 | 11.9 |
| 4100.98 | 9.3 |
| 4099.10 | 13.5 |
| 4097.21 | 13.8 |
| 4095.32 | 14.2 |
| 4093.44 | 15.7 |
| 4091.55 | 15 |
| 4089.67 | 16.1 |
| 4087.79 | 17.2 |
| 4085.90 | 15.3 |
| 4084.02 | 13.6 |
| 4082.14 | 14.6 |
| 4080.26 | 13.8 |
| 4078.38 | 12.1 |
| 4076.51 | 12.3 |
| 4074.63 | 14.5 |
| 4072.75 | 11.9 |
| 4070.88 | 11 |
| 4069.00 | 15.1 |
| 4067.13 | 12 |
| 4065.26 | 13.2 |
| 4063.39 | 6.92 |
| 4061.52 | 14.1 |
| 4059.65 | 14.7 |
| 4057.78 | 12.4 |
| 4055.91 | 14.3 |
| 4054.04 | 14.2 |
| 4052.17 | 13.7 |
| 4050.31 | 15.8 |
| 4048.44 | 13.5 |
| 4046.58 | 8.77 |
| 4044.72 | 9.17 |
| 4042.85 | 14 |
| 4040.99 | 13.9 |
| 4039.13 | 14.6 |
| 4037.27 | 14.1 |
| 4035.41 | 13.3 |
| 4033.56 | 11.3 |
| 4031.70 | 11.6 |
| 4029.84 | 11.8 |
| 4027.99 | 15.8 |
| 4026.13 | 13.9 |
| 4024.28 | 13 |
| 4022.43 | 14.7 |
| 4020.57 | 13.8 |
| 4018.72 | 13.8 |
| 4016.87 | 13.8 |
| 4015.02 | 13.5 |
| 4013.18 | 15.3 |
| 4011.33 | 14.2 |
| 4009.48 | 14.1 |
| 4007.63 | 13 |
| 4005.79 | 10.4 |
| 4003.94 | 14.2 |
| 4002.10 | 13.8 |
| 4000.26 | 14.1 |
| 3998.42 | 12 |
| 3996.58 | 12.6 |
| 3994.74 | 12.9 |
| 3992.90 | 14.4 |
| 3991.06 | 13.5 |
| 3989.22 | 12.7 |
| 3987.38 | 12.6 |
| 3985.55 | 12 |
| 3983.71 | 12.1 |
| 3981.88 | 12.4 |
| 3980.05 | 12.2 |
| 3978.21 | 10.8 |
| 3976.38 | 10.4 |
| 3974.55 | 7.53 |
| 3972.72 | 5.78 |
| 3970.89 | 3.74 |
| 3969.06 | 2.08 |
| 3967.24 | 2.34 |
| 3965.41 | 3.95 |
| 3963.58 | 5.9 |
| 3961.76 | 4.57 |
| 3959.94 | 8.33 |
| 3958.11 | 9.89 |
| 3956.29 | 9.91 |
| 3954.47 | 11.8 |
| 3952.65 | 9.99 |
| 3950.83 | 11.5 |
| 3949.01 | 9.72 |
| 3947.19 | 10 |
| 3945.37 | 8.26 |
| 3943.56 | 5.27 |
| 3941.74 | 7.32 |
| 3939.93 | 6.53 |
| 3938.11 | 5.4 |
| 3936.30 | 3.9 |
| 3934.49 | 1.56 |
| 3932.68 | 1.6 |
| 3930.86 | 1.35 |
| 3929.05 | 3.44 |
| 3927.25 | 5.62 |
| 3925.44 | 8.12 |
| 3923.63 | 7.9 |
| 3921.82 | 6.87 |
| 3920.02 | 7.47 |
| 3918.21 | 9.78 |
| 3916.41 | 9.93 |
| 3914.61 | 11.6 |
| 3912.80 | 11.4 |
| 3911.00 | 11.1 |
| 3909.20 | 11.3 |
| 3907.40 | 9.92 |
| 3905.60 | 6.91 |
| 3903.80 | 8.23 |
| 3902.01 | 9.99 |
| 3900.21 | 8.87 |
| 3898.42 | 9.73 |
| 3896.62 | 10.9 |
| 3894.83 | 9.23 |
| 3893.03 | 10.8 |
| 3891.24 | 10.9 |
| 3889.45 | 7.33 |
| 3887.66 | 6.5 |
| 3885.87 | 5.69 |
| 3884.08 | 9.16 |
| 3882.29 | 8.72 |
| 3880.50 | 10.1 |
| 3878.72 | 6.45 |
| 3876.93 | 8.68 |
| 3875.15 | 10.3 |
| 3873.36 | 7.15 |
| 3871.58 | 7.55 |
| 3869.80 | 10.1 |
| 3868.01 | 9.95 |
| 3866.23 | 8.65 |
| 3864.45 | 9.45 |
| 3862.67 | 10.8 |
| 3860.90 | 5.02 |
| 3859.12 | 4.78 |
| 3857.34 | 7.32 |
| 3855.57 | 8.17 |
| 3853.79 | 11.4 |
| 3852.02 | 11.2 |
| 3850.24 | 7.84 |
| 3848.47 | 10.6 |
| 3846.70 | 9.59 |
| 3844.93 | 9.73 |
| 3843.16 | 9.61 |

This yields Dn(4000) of 1.8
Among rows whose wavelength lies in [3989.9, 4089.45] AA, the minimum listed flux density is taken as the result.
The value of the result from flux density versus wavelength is 6.92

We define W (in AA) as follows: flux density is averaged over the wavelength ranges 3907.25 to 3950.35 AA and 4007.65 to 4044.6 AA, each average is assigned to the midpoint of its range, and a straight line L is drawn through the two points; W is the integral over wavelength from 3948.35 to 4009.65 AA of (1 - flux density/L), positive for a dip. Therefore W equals 2.7 AA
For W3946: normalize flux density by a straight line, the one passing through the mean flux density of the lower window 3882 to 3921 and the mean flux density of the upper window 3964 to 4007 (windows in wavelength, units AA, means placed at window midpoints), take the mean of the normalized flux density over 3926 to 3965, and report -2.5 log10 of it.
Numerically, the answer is 0.42 mag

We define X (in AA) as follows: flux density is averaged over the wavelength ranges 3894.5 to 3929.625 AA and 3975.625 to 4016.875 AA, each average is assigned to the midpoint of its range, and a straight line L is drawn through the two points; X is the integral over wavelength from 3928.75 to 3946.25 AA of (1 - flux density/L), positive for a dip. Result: 9.8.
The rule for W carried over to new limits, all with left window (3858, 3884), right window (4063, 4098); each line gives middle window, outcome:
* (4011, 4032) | -2.8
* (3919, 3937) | 9.1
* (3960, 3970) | 6.1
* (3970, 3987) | 2.1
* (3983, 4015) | -4.2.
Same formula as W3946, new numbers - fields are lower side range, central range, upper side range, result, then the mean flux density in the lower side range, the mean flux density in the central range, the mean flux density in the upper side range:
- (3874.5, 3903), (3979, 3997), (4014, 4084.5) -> -0.11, 8.95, 12.7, 13.1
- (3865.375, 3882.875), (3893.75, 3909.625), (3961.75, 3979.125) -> -0.19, 8.76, 9.41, 5.77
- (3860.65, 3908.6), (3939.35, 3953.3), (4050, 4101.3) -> 0.21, 8.85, 8.6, 13.6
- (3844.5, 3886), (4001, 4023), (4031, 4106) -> -0.14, 8.73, 13.7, 13.3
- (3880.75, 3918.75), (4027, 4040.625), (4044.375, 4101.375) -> -0.06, 9.44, 13.2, 13.4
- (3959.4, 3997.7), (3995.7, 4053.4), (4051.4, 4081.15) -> -0.20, 9.21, 13.3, 12.9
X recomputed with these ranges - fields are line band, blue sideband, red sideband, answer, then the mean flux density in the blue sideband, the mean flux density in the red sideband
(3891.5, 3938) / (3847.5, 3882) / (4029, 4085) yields 8.7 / 8.71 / 12.9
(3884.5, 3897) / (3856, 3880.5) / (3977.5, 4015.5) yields 0.6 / 8.24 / 13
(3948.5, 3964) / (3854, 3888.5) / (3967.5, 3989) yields -0.4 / 8.2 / 9.15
